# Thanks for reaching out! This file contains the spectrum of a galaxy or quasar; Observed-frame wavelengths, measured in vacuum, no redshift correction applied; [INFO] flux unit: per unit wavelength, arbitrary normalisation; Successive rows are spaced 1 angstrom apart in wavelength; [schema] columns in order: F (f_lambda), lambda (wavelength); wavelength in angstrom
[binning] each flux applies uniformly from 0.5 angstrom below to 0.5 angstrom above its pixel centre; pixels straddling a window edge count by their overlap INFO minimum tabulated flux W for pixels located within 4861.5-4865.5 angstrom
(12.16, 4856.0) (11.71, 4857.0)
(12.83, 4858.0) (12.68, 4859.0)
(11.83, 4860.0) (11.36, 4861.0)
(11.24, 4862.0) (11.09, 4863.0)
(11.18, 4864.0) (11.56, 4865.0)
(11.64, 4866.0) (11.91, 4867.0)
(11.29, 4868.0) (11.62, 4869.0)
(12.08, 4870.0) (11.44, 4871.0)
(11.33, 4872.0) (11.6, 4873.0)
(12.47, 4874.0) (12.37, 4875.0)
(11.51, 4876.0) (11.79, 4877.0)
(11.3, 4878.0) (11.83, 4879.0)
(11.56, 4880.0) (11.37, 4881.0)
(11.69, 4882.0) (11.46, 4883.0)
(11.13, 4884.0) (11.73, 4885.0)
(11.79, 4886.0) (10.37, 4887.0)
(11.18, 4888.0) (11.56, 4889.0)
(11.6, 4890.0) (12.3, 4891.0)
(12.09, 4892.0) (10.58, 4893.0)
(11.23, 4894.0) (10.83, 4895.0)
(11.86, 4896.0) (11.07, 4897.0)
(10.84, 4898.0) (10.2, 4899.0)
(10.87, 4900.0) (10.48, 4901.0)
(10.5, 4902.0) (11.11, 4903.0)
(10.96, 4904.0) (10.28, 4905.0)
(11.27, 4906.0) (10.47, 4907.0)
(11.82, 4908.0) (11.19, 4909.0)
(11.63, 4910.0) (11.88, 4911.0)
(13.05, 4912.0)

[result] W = 11.09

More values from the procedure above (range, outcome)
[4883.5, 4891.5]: 10.37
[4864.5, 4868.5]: 11.29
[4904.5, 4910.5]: 10.28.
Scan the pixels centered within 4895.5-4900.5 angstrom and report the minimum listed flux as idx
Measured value 10.2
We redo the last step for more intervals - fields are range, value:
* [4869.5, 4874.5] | 11.33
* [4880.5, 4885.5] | 11.13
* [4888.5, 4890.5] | 11.56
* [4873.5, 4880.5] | 11.3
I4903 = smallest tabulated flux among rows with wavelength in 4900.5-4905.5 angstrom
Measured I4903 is 10.28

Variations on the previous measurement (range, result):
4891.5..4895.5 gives 10.58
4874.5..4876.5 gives 11.51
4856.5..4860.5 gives 11.71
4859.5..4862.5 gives 11.24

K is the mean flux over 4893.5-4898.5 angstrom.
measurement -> 11.2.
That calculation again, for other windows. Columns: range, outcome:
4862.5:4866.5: 11.4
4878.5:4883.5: 11.6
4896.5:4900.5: 10.7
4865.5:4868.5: 11.6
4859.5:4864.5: 11.3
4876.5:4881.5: 11.6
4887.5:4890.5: 11.4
